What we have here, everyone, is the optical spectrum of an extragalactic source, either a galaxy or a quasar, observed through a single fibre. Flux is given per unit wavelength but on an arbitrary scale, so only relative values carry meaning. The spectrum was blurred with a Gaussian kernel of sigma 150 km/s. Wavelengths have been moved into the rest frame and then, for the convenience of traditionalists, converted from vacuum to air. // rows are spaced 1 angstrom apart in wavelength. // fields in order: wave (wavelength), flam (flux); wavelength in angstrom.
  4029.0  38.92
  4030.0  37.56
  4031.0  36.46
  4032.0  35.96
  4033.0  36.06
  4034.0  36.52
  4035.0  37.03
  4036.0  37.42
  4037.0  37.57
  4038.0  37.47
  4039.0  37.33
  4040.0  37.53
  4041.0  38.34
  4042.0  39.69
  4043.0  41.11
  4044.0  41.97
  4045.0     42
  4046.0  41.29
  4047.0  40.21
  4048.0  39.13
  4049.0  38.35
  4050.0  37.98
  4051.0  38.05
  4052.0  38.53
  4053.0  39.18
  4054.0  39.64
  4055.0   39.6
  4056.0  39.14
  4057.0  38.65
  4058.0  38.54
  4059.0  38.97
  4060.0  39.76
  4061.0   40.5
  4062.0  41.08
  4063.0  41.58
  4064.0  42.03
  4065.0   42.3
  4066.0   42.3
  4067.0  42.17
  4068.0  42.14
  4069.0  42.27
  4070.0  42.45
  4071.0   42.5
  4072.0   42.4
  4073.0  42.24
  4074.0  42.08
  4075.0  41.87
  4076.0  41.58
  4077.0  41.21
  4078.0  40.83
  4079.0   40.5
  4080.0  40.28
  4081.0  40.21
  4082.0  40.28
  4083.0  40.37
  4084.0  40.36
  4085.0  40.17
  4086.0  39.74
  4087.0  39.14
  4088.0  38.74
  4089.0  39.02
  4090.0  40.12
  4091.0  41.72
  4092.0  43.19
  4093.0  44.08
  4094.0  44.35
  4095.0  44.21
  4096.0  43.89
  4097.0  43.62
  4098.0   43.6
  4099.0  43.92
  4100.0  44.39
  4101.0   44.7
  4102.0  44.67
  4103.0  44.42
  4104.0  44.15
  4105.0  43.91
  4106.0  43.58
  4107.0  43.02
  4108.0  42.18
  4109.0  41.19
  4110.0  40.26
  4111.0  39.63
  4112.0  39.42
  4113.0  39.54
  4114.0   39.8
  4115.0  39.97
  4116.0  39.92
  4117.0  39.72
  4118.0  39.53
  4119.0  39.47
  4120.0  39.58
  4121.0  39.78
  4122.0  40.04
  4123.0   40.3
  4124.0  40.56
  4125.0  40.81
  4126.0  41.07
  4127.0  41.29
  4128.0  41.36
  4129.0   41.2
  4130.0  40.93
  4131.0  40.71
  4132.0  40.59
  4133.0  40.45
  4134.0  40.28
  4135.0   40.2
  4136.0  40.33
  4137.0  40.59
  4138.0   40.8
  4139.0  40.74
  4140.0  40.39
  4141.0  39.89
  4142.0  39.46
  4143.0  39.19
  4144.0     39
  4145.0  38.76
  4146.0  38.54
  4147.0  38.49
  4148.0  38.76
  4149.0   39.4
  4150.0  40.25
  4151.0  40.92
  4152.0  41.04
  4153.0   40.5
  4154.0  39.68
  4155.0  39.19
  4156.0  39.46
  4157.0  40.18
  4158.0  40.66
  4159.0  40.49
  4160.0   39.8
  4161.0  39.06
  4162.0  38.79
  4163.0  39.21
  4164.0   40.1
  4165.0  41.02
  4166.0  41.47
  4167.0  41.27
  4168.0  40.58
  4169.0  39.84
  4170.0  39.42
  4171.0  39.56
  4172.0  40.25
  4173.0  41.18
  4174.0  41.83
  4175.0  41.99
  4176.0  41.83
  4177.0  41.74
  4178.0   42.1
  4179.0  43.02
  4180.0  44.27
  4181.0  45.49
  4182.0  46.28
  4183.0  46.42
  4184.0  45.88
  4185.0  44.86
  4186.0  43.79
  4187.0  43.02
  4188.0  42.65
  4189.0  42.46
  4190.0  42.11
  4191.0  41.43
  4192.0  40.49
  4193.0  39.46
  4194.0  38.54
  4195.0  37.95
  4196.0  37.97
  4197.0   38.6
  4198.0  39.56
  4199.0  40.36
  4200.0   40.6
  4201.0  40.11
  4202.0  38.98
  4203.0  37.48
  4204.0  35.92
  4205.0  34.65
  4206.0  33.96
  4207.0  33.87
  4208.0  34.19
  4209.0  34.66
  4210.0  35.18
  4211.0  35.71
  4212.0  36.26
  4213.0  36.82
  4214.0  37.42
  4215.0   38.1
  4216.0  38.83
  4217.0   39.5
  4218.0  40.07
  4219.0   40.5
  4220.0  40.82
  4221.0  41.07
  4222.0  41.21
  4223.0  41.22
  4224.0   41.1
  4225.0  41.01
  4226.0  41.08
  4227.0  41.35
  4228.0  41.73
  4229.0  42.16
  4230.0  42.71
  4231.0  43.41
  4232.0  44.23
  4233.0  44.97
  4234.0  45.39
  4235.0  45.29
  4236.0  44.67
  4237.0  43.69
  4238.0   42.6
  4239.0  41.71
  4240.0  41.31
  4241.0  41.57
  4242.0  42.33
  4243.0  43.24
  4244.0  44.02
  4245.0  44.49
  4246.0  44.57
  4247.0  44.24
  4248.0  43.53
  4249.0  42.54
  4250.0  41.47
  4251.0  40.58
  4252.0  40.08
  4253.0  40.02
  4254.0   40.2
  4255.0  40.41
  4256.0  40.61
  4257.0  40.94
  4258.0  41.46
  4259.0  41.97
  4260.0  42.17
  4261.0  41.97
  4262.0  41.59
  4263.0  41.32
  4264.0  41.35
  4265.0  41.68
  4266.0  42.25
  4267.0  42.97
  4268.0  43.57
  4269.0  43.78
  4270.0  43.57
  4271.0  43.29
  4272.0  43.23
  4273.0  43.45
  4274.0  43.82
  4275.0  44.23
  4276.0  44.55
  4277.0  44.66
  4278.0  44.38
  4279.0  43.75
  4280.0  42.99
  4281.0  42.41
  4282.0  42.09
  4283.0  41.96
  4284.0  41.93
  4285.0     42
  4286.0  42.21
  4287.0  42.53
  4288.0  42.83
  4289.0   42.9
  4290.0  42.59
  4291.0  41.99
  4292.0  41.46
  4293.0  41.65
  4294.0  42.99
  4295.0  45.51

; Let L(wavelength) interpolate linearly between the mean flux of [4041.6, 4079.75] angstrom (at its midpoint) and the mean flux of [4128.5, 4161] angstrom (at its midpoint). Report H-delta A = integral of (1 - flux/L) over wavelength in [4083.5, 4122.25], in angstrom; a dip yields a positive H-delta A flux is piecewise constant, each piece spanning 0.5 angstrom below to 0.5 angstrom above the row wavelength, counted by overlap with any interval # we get -1.2 angstrom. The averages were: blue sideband 40.7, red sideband 40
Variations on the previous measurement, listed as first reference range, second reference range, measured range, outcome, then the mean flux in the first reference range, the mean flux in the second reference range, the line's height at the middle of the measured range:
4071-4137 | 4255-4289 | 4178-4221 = 2.3 angstrom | 41.3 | 42.6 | 42.1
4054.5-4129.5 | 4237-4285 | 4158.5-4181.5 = 0.4 angstrom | 41.3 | 42.5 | 41.9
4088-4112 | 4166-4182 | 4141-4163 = 1.3 angstrom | 42.8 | 41.8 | 42.1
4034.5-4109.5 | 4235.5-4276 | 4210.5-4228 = 1.1 angstrom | 41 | 42.4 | 42.2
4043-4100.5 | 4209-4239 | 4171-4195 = -0.9 angstrom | 41.1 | 40.9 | 40.9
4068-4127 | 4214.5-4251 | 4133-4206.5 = 2.5 angstrom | 41.5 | 42.2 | 41.9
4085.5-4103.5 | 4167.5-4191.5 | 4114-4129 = 0.8 angstrom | 42.6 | 42.6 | 42.6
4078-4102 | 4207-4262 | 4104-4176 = 2.1 angstrom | 41.8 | 41.1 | 41.6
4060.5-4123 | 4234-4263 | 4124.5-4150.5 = 1.0 angstrom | 41.6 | 42.3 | 41.8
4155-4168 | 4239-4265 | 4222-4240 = -0.5 angstrom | 40.1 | 41.9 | 41.5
